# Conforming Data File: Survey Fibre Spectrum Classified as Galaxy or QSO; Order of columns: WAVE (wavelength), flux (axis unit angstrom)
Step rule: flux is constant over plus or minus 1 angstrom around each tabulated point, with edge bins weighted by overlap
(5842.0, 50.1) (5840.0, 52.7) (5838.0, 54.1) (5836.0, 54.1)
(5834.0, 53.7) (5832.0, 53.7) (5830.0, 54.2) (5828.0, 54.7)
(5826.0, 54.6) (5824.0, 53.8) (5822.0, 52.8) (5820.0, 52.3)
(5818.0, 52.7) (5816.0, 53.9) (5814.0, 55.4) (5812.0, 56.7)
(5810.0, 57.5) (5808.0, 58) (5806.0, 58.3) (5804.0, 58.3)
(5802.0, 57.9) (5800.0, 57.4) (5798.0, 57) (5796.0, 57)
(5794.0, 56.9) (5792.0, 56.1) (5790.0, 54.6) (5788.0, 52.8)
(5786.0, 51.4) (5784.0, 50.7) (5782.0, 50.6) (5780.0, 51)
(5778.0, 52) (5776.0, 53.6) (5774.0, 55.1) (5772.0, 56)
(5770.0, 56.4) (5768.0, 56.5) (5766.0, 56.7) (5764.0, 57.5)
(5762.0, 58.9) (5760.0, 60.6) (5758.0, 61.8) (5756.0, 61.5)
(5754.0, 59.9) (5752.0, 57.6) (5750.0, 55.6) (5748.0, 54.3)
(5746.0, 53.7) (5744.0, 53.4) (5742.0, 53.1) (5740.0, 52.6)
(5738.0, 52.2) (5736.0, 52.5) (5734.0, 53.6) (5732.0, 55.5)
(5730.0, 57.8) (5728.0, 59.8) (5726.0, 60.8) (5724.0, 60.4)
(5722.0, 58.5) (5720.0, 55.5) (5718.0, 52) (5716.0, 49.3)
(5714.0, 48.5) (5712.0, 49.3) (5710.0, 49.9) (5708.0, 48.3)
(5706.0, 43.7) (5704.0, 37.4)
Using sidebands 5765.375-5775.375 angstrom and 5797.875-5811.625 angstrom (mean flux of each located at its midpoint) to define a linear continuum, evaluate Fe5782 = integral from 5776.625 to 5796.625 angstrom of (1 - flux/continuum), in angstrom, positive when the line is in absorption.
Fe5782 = 1.3 angstrom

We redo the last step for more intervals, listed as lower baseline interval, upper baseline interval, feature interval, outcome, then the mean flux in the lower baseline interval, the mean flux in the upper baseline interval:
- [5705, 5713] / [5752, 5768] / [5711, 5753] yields -1.4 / 47.8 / 59.2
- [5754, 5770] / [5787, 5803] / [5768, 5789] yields 1.6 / 59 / 56.2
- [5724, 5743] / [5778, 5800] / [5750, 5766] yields -1.3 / 55.6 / 53.9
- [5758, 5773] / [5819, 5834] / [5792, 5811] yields -0.7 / 57.8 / 53.7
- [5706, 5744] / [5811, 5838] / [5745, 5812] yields -2.9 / 53.6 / 54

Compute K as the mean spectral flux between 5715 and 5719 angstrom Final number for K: 50.6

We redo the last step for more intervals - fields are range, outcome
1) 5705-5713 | 47.8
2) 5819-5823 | 52.5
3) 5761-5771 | 57.2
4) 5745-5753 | 55.3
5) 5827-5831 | 54.5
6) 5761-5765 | 58.2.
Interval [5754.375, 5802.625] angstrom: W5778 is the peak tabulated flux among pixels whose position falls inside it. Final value 61.8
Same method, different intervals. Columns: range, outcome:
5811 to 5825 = 56.7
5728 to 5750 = 59.8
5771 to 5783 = 56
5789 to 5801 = 57.4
